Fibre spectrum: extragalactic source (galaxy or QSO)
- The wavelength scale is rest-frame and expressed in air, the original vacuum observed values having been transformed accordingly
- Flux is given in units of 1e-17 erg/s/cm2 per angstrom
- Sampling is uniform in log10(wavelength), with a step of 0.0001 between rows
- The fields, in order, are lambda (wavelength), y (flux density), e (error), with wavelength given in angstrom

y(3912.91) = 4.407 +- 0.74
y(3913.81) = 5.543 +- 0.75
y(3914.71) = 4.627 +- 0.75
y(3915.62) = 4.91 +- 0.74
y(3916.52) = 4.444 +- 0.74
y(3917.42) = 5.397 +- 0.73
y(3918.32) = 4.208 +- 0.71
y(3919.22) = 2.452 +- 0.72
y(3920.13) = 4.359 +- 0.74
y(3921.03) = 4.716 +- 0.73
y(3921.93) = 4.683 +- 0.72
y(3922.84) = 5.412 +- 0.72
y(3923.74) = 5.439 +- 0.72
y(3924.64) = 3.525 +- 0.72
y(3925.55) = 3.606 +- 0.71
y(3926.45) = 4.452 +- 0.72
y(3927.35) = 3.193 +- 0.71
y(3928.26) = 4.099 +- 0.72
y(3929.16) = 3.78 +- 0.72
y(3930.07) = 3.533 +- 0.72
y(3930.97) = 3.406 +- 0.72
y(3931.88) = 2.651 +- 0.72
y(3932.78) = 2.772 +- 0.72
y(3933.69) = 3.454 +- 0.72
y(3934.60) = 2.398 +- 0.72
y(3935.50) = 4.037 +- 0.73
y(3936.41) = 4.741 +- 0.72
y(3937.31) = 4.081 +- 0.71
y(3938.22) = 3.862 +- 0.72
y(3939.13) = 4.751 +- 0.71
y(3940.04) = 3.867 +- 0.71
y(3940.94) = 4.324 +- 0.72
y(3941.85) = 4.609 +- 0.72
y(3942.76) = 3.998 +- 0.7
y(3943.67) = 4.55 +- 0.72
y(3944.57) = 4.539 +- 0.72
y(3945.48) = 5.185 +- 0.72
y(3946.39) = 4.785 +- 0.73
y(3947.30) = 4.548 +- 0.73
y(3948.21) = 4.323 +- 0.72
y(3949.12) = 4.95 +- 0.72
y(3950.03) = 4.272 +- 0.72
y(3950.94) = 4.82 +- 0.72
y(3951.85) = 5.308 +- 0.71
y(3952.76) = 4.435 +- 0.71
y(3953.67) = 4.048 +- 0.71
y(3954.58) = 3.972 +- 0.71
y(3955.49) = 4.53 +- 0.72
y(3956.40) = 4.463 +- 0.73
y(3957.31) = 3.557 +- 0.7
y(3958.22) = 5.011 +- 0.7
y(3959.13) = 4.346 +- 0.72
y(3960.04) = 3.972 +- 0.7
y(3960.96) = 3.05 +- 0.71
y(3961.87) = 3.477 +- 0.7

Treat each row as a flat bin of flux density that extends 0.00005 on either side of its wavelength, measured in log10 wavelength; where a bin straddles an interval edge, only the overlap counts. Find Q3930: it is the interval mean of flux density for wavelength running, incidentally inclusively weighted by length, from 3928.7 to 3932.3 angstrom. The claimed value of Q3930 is 3.35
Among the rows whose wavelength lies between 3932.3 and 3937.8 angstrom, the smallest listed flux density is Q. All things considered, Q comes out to 2.398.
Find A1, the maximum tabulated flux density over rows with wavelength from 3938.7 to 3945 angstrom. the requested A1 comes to 4.751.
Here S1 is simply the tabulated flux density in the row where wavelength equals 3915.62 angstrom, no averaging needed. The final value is 4.91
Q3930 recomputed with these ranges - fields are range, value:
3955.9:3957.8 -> 4.05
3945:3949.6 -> 4.75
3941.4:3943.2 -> 4.3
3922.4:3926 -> 4.5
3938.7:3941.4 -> 4.31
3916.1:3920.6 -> 4.17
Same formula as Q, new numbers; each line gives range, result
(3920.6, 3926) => 3.525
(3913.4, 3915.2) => 4.627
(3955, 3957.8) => 3.557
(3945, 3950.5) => 4.272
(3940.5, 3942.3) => 4.324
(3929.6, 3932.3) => 2.651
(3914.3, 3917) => 4.444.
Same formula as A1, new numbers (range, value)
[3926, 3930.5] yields 4.452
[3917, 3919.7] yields 5.397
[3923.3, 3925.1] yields 5.439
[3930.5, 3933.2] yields 3.406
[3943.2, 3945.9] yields 5.185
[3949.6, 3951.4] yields 4.82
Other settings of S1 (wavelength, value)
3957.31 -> 3.557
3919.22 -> 2.452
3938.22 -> 3.862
